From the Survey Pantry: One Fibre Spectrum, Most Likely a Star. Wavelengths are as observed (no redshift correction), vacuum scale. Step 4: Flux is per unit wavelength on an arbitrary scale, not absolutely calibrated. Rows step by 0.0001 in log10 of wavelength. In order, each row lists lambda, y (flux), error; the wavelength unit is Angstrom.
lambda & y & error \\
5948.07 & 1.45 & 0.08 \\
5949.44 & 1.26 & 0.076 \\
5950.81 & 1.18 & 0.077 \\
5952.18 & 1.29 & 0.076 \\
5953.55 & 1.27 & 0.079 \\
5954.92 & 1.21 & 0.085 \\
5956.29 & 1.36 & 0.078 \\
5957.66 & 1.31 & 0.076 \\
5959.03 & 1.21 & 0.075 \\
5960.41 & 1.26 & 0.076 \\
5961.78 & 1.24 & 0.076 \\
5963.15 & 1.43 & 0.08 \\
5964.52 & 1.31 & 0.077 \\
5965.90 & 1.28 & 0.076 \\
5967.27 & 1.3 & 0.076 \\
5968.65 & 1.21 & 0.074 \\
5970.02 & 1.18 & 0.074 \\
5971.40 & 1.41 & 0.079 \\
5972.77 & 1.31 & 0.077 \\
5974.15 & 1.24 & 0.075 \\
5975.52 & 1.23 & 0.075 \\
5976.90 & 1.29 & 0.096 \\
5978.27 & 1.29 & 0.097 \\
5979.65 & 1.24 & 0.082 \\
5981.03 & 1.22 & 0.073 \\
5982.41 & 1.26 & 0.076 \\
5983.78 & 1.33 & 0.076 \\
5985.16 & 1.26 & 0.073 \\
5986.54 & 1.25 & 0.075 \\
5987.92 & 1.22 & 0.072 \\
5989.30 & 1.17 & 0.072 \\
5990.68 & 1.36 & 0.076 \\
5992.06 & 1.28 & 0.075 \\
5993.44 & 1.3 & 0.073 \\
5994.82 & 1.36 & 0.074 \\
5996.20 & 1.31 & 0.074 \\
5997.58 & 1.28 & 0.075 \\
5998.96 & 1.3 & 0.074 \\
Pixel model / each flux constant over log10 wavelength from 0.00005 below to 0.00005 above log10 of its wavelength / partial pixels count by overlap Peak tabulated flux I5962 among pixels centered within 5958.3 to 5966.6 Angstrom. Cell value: 1.43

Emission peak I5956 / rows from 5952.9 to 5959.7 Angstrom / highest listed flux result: 1.36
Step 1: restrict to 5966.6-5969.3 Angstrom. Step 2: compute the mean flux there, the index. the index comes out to 1.25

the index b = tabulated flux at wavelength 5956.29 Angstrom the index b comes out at 1.36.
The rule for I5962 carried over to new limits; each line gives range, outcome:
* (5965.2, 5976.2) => 1.41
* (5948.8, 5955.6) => 1.29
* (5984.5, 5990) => 1.26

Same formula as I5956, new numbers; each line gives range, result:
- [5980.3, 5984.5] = 1.33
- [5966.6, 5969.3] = 1.3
